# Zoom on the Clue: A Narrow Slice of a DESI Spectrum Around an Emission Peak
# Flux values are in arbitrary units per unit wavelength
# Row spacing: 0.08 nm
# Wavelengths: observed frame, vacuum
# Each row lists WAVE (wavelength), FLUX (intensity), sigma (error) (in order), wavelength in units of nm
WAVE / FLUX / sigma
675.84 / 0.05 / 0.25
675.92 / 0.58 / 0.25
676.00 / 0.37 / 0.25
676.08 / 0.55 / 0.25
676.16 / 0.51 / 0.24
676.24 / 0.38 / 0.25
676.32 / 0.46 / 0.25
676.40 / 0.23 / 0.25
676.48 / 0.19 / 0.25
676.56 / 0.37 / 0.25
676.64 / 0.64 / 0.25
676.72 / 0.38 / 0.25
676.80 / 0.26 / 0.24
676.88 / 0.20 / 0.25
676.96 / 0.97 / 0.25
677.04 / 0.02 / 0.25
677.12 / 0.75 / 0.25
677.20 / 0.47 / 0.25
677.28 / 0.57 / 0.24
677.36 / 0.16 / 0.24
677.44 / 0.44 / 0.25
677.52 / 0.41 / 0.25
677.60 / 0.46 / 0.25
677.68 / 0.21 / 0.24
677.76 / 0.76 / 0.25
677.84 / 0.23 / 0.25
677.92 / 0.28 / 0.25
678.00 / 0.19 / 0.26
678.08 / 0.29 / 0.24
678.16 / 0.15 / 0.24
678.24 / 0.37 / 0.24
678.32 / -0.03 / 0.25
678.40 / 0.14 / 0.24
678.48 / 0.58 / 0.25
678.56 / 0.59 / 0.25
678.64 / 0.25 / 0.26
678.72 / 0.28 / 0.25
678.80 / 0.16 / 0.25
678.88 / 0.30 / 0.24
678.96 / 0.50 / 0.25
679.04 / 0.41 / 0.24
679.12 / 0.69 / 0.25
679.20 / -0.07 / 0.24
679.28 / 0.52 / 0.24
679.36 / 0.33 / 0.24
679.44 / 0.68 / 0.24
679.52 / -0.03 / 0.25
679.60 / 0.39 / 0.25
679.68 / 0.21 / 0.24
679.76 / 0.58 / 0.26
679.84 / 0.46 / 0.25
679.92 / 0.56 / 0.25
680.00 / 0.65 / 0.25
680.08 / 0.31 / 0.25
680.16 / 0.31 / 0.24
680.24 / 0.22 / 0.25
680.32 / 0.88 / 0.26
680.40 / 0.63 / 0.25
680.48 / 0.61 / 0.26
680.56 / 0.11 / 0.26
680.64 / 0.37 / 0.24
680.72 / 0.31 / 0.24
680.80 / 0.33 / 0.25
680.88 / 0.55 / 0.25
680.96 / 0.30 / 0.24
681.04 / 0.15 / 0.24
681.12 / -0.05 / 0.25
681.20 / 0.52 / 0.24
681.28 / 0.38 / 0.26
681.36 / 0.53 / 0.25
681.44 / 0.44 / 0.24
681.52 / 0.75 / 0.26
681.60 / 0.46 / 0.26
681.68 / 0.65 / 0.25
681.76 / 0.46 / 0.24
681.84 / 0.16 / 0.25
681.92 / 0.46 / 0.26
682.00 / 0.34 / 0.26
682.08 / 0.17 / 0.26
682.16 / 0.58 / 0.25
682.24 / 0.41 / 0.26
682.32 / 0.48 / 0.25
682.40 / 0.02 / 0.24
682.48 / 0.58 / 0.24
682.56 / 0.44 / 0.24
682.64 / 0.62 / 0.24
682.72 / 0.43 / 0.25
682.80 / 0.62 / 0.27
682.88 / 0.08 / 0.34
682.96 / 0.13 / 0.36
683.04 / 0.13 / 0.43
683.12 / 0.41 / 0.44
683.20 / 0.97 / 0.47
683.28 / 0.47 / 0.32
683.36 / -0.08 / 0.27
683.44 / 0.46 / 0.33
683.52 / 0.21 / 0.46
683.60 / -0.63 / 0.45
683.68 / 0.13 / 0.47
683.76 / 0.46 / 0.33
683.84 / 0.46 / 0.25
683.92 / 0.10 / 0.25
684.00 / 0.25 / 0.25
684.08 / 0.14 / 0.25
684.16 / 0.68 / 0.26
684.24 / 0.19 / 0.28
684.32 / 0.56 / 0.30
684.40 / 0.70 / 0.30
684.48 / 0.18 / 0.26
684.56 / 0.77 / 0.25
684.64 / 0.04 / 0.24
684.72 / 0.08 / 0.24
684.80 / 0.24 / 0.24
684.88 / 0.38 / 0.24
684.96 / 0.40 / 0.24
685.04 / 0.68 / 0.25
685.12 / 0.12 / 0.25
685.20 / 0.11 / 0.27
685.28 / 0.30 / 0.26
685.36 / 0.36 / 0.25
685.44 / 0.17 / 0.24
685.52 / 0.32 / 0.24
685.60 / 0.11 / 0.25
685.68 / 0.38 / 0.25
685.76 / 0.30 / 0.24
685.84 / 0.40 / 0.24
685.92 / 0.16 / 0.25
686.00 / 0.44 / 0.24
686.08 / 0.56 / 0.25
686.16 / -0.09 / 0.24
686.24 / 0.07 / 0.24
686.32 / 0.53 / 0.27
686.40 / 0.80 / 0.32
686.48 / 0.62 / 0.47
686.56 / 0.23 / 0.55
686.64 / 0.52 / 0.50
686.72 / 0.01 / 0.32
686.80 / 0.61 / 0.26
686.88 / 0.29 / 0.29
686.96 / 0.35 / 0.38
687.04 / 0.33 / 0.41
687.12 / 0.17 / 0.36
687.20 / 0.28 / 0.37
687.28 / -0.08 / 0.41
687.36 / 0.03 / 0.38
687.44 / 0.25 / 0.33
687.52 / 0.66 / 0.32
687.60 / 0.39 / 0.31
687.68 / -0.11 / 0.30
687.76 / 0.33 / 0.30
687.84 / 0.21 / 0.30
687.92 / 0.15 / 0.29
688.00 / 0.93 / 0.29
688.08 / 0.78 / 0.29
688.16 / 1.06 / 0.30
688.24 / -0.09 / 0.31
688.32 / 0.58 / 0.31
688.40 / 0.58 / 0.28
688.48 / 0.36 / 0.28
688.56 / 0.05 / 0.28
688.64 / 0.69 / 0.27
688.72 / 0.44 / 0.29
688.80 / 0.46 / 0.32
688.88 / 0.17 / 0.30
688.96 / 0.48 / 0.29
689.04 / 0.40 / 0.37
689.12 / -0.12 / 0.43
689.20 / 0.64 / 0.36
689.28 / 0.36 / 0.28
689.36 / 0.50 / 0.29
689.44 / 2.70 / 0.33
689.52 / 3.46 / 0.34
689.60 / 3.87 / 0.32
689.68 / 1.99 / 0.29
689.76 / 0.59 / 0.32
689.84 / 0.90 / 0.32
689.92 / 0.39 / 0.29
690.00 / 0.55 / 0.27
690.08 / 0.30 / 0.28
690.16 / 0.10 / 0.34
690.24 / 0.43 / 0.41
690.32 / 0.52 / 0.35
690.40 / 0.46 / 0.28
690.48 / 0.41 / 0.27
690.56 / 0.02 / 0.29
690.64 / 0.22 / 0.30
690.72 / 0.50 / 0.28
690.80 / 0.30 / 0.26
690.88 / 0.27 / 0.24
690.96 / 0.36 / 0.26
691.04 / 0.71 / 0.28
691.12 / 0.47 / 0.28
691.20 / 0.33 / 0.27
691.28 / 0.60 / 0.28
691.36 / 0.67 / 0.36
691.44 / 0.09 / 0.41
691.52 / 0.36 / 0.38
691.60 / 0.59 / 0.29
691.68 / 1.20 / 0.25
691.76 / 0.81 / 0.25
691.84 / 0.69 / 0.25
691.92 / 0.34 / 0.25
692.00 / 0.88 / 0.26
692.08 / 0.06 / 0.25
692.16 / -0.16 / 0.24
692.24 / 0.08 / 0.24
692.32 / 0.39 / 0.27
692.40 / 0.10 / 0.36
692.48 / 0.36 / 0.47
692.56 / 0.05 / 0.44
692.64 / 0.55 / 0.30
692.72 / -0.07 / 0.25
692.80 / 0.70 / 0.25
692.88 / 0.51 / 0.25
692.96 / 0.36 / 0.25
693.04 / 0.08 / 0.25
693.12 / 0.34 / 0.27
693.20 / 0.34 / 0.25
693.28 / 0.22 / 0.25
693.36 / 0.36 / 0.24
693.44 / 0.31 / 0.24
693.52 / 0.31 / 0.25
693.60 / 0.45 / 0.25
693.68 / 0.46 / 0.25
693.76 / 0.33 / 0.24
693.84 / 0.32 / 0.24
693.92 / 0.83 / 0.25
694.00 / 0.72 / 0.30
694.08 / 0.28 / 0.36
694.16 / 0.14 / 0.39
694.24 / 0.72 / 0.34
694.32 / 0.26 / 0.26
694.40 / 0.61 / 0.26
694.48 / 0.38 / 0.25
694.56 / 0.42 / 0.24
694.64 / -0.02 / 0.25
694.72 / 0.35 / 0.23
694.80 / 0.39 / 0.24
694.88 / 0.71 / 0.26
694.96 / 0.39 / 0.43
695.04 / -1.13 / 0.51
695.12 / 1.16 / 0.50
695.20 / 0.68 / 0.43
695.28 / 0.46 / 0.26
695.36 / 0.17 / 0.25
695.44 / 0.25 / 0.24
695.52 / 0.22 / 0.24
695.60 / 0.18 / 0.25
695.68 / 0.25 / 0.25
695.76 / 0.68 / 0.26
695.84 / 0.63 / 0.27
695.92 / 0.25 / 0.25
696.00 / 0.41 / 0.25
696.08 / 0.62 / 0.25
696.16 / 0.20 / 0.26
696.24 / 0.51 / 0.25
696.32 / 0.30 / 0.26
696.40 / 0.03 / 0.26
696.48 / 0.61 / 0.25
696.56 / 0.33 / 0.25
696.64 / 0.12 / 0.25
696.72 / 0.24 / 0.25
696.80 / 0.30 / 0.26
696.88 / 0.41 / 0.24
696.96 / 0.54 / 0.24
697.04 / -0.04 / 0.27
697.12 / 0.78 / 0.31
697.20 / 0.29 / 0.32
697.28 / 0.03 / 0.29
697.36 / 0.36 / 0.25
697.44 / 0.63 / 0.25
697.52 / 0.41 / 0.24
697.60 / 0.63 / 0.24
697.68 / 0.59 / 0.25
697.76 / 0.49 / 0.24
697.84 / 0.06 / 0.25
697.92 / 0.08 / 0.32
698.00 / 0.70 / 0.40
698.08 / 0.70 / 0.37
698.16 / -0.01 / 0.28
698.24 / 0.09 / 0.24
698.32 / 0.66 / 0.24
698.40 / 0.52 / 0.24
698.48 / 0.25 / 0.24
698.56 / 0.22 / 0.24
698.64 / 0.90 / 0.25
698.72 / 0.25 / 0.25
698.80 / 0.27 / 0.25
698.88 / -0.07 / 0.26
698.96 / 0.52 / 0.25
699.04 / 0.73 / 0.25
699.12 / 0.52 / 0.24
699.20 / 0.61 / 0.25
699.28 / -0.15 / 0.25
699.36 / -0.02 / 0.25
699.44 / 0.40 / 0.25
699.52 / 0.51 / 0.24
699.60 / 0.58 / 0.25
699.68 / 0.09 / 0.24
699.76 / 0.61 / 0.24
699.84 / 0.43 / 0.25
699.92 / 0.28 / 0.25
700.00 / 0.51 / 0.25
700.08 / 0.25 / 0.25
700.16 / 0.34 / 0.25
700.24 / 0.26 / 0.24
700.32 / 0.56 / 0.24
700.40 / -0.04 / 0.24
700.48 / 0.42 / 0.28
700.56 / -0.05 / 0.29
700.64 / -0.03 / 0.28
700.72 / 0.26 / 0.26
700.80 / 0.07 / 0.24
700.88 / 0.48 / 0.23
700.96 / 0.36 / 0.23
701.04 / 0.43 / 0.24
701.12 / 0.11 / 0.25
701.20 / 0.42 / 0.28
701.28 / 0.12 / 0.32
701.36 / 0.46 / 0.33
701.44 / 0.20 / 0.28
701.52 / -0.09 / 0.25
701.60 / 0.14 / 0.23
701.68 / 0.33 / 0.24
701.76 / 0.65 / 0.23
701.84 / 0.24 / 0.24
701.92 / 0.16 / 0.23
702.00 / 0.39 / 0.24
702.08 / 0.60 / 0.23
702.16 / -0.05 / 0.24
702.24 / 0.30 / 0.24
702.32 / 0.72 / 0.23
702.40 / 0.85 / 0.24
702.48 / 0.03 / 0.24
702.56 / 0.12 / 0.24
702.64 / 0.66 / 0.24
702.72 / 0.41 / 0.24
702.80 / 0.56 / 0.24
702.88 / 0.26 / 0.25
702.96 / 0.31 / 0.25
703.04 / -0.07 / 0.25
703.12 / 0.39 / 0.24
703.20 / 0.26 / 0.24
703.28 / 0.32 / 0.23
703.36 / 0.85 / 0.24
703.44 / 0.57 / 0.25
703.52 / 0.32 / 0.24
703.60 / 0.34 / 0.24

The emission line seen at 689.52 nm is H-alpha 6563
